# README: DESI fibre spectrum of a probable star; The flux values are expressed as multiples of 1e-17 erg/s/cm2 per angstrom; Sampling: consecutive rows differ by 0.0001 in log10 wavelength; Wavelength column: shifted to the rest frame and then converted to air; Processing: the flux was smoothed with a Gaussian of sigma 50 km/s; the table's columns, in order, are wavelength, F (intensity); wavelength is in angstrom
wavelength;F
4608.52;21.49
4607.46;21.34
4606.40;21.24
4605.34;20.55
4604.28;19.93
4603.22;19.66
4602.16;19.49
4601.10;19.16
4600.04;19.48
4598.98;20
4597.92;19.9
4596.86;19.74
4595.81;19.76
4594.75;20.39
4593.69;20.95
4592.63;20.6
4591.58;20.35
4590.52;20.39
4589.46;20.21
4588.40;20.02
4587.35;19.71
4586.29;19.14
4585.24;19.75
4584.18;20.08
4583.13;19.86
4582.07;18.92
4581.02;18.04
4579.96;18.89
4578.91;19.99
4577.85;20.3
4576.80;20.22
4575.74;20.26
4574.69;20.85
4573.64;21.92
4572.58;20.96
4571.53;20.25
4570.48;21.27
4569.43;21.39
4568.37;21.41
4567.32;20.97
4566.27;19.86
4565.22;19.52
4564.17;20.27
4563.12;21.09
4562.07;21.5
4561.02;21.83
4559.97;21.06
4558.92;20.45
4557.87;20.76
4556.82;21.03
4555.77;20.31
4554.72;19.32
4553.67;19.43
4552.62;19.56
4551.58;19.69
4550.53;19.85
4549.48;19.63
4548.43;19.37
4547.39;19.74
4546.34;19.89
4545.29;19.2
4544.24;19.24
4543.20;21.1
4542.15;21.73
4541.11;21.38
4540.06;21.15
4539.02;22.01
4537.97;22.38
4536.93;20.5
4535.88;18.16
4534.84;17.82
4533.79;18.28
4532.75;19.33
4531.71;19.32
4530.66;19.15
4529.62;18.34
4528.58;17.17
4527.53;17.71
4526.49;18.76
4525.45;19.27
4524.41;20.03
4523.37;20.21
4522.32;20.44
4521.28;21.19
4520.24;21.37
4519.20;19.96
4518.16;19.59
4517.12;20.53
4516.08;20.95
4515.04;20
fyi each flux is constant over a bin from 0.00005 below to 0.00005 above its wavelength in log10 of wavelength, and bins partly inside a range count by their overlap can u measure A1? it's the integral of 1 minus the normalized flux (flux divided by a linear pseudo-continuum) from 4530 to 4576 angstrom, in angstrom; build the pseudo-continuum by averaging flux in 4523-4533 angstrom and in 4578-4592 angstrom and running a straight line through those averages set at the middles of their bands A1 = -2.6 angstrom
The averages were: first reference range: 18.9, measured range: 20.3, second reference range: 19.6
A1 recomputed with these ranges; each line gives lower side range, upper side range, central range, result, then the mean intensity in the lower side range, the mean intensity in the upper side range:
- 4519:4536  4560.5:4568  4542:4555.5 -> 0.2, 19.2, 20.8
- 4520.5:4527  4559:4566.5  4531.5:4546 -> 0.1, 20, 20.8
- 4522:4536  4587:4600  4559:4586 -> -0.9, 18.8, 20.2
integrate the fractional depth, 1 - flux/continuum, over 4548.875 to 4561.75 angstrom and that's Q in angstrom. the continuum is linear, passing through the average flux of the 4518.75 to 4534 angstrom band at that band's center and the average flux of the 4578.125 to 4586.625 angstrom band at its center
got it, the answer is -0.6 angstrom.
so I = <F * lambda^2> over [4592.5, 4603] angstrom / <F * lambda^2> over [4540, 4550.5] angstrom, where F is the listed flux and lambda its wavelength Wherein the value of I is 1.0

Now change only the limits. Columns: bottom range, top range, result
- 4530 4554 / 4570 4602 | 1.03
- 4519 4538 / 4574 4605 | 1.06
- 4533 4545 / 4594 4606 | 1.00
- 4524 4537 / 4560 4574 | 1.14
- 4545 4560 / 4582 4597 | 1.02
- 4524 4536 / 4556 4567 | 1.13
